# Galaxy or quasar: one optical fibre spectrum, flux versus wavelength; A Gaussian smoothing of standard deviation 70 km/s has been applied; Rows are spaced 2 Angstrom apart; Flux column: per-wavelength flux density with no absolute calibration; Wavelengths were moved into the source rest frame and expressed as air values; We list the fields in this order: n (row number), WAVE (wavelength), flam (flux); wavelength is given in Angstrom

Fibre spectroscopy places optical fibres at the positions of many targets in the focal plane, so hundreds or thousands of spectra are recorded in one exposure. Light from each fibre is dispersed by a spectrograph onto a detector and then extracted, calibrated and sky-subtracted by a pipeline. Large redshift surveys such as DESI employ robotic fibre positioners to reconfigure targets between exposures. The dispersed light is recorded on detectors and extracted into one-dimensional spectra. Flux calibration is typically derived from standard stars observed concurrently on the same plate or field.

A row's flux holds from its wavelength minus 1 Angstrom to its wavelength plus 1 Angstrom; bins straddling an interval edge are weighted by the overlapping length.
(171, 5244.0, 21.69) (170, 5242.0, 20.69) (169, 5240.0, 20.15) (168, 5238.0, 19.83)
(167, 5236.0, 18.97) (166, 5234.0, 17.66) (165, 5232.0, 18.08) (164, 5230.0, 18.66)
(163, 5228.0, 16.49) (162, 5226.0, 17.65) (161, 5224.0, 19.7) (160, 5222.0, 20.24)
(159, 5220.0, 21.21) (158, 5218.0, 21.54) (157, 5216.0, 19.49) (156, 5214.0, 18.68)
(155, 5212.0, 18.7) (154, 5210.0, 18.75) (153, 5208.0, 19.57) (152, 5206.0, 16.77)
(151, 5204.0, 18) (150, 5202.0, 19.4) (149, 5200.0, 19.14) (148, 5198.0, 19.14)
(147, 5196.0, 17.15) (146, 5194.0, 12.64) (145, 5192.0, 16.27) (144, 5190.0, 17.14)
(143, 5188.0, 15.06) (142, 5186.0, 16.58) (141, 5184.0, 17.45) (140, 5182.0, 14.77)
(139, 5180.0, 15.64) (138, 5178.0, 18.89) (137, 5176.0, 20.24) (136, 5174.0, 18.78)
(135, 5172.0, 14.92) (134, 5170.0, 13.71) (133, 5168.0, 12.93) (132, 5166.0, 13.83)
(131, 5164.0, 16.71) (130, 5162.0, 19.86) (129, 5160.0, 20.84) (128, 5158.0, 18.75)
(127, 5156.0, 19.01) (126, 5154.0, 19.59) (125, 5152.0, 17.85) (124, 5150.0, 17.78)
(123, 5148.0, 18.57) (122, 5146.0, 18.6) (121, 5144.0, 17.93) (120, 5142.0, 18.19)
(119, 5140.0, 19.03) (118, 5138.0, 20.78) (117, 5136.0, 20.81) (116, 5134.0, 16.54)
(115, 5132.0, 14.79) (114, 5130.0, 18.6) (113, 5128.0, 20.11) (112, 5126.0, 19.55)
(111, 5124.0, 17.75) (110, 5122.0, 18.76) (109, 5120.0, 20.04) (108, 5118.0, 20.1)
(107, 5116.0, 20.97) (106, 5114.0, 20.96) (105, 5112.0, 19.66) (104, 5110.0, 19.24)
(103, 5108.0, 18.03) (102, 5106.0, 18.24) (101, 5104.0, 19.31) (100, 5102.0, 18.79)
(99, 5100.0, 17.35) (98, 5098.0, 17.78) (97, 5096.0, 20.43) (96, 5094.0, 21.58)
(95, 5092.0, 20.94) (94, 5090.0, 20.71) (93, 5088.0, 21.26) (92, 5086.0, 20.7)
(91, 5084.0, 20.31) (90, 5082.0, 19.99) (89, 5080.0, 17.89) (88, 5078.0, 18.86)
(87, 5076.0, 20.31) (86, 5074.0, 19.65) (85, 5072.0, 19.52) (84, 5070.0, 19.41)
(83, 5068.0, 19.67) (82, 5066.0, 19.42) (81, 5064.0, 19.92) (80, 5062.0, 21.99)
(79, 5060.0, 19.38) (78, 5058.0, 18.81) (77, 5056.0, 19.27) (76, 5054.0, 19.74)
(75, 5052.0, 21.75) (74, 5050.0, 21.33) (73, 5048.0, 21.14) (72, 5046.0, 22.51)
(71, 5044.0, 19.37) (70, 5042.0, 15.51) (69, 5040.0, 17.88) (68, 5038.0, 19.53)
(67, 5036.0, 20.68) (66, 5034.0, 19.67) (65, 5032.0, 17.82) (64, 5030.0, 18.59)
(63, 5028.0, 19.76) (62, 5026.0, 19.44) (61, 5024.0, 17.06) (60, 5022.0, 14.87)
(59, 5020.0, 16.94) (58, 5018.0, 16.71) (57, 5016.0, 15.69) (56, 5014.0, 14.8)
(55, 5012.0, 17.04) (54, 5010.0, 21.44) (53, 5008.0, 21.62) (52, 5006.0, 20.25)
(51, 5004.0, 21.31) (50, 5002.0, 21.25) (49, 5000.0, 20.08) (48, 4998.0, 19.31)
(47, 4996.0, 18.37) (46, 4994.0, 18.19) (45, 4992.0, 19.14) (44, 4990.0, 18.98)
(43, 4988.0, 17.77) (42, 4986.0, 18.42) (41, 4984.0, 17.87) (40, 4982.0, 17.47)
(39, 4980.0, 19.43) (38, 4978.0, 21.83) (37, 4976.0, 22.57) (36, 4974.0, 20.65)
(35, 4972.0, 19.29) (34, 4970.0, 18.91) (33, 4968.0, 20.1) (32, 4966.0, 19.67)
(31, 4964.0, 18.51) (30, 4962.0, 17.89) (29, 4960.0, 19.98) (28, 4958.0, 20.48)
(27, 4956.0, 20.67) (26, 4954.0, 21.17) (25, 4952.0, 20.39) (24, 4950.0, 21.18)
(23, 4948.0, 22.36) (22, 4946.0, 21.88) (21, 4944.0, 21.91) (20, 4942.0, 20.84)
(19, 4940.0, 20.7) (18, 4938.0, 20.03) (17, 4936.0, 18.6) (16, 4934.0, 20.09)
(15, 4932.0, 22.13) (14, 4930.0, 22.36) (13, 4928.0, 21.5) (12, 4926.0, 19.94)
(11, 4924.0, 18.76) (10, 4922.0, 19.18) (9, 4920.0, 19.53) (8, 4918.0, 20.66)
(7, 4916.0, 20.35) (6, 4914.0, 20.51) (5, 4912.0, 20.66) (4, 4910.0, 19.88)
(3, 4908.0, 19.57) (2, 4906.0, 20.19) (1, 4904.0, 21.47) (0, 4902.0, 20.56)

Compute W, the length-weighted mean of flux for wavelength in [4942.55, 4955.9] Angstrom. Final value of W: 21.4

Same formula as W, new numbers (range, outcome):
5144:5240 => 17.9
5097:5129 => 19.2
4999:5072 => 19.2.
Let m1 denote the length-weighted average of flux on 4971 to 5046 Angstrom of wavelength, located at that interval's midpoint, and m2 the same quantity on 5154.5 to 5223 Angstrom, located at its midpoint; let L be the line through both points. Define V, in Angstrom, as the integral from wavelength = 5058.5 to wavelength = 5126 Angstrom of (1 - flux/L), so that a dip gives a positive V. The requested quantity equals -4.9 Angstrom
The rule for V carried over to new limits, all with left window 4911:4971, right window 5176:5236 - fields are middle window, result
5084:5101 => -1.0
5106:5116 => -0.3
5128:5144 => 0.1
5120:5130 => -0.2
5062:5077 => -0.5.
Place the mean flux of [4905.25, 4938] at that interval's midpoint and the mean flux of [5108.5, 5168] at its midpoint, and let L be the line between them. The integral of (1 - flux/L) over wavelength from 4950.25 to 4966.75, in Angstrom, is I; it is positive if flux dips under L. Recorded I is 0.1 Angstrom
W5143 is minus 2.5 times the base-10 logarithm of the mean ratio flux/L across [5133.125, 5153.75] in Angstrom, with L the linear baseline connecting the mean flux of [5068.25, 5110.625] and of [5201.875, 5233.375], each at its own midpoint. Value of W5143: 0.04 mag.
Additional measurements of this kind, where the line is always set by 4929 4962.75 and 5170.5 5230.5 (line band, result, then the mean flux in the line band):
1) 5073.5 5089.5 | -0.037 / 19.9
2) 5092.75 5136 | -0.009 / 19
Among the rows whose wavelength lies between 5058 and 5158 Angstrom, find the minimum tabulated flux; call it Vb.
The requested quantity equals 14.79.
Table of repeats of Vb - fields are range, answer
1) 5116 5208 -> 12.64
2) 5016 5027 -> 14.87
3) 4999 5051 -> 14.8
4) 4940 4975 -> 17.89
